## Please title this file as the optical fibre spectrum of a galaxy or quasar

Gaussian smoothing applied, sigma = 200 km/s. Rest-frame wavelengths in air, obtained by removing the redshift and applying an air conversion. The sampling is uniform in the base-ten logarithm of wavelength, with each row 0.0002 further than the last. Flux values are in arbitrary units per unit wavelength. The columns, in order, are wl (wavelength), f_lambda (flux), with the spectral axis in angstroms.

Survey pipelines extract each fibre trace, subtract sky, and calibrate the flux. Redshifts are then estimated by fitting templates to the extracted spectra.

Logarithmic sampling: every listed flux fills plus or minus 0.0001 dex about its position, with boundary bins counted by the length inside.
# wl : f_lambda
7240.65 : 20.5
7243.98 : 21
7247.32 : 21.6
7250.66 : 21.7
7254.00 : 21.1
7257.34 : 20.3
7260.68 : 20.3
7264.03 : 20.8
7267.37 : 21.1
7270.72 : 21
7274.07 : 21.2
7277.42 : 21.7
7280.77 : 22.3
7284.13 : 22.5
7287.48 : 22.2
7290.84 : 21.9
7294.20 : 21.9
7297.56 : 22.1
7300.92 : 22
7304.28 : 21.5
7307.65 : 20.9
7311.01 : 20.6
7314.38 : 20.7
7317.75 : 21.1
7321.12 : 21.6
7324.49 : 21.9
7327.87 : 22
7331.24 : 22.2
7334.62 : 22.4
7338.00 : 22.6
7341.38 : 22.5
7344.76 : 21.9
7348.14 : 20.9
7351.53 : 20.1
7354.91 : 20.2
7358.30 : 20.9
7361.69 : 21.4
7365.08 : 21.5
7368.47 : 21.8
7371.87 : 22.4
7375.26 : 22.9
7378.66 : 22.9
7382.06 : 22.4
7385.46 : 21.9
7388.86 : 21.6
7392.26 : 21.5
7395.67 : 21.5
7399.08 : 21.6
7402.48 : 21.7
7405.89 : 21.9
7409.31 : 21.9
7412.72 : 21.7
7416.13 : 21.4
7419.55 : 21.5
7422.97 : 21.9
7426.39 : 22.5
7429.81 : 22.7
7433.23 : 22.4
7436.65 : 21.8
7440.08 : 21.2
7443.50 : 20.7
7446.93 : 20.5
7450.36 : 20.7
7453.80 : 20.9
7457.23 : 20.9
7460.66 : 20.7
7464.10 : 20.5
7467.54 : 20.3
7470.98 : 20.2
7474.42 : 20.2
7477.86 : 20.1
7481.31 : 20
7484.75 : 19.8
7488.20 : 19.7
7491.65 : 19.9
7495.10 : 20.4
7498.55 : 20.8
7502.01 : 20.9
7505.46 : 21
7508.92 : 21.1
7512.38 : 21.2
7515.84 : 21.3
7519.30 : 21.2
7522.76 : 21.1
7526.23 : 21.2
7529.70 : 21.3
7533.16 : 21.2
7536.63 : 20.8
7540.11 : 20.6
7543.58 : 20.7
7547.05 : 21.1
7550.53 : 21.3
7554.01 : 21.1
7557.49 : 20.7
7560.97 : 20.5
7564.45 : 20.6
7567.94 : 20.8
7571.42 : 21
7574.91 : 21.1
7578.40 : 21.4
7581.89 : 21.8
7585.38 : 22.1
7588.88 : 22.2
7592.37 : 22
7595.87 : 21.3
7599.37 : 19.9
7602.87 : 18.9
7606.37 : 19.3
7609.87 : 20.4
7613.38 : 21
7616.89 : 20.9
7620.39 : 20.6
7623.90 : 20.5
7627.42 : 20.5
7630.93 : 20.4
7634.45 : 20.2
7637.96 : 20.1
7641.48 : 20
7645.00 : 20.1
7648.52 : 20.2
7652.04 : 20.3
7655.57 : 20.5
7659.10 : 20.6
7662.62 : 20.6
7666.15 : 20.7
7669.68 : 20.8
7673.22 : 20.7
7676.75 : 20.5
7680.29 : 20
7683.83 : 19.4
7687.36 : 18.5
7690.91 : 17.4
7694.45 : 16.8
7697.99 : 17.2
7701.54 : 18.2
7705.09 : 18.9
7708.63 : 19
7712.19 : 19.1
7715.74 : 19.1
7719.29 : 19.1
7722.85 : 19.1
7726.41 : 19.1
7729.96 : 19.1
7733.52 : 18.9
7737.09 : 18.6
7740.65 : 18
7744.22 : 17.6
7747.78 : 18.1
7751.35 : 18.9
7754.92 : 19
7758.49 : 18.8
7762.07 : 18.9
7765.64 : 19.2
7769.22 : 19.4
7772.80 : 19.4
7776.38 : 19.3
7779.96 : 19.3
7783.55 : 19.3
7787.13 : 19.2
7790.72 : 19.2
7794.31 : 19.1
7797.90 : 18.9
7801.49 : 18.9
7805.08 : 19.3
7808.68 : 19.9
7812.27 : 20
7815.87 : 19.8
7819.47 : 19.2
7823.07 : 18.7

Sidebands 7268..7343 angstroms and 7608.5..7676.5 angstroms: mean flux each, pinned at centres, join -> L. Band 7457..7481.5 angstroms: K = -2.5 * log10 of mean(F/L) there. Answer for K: 0.04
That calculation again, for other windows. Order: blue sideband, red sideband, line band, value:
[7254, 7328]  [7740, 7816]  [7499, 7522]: -0.039 mag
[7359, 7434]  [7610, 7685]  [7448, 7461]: 0.040 mag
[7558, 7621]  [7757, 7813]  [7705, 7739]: 0.043 mag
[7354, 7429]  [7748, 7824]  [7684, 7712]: 0.094 mag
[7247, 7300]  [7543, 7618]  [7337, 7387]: -0.021 mag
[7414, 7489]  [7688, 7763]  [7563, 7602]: -0.077 mag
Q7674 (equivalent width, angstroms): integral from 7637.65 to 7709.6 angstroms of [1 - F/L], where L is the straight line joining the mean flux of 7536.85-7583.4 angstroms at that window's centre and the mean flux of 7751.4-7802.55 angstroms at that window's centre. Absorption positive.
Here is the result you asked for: 1.7 angstroms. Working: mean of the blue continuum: 21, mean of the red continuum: 19.1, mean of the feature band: 19.5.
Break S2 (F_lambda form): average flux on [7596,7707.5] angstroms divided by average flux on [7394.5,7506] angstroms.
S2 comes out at 0.94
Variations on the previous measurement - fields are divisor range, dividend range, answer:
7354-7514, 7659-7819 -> 0.90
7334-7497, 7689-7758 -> 0.87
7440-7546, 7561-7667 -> 1.00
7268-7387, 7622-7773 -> 0.89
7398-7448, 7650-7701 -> 0.90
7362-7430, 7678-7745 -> 0.85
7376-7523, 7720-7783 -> 0.89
